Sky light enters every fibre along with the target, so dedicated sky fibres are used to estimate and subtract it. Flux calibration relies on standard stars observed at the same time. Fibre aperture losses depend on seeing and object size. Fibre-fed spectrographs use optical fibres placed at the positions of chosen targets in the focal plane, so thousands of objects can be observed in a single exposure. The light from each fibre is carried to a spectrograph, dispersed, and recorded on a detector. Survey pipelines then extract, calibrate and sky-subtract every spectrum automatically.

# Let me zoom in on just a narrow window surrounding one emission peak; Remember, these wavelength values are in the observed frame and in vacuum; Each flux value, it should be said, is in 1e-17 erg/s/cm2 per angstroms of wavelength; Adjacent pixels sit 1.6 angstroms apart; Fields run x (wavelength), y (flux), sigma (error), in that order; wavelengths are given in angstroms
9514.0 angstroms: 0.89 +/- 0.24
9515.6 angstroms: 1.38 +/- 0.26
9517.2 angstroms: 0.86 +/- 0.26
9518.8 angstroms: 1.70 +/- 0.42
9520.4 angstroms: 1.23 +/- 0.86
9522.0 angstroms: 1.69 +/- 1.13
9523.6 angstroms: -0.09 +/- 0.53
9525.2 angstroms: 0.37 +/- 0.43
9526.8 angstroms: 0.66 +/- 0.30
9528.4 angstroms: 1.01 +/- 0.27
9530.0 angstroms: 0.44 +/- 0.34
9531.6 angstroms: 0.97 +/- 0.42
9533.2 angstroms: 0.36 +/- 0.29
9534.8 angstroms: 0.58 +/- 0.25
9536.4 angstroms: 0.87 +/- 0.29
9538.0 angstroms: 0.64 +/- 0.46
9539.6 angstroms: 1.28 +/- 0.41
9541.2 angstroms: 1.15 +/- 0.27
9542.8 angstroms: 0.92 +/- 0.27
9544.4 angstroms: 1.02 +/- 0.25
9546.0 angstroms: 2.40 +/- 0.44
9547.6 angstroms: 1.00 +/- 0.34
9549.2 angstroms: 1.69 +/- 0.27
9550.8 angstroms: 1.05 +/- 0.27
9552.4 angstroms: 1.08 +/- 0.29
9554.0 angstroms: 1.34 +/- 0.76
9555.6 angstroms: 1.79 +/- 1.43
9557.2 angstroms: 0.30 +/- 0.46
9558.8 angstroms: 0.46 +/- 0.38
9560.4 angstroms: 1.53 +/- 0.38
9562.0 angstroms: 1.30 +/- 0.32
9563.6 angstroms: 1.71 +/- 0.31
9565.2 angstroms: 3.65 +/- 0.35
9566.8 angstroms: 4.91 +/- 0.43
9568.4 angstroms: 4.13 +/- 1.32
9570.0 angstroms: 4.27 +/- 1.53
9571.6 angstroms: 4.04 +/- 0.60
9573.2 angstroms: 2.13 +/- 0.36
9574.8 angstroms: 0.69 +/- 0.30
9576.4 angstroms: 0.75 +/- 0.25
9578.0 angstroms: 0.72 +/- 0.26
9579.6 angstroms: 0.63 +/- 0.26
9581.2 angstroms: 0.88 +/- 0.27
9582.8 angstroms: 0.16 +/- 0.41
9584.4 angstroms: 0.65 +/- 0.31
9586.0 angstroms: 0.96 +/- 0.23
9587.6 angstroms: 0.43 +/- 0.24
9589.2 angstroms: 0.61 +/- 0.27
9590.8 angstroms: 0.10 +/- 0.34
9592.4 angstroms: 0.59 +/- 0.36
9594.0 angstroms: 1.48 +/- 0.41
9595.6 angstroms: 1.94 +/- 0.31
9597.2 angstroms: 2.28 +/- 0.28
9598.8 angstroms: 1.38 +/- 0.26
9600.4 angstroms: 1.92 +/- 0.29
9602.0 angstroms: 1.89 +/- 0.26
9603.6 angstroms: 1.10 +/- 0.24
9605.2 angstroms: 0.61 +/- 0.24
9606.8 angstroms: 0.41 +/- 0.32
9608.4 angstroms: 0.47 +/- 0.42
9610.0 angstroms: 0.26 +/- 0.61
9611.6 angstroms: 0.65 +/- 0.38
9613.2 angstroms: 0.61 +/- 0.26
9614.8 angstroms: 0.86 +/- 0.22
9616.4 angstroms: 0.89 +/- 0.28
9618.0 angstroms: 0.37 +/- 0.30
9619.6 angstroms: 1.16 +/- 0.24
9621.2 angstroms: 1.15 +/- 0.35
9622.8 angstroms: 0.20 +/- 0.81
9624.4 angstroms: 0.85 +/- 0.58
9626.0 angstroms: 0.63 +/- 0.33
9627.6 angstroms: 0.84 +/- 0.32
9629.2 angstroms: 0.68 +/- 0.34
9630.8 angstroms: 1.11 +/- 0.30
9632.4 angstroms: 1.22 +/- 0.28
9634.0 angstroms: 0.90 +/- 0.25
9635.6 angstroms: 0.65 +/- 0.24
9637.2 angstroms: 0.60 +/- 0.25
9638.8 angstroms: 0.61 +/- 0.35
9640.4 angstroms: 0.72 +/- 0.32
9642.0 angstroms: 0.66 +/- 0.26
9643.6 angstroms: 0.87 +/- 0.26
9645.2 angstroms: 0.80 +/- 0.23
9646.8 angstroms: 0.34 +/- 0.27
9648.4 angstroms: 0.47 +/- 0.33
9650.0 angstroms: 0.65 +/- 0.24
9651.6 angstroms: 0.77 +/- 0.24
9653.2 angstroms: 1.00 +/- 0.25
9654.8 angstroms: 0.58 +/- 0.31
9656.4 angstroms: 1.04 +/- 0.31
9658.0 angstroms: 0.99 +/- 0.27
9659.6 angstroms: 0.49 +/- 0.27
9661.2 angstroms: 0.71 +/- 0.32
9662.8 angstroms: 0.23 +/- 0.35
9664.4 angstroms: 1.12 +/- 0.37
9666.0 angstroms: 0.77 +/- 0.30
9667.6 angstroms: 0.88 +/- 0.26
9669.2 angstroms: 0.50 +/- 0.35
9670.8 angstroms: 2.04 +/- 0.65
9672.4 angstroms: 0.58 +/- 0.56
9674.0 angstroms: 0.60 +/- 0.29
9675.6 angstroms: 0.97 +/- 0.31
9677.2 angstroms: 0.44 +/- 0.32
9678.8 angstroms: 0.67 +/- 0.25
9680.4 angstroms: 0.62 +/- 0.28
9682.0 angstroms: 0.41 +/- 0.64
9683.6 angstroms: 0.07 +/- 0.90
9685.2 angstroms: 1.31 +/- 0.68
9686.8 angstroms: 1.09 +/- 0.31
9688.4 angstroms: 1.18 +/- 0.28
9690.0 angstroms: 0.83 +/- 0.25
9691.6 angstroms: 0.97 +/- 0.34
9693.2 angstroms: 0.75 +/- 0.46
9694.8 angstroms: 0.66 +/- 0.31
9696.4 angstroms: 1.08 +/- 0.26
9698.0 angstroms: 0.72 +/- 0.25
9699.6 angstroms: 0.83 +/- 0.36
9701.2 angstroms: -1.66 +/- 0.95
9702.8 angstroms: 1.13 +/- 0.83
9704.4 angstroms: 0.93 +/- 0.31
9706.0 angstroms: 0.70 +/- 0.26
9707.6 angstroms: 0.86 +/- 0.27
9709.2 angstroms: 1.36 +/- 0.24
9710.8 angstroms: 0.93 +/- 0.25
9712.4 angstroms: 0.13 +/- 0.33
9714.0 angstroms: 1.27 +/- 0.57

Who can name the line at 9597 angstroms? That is [N II] 6583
